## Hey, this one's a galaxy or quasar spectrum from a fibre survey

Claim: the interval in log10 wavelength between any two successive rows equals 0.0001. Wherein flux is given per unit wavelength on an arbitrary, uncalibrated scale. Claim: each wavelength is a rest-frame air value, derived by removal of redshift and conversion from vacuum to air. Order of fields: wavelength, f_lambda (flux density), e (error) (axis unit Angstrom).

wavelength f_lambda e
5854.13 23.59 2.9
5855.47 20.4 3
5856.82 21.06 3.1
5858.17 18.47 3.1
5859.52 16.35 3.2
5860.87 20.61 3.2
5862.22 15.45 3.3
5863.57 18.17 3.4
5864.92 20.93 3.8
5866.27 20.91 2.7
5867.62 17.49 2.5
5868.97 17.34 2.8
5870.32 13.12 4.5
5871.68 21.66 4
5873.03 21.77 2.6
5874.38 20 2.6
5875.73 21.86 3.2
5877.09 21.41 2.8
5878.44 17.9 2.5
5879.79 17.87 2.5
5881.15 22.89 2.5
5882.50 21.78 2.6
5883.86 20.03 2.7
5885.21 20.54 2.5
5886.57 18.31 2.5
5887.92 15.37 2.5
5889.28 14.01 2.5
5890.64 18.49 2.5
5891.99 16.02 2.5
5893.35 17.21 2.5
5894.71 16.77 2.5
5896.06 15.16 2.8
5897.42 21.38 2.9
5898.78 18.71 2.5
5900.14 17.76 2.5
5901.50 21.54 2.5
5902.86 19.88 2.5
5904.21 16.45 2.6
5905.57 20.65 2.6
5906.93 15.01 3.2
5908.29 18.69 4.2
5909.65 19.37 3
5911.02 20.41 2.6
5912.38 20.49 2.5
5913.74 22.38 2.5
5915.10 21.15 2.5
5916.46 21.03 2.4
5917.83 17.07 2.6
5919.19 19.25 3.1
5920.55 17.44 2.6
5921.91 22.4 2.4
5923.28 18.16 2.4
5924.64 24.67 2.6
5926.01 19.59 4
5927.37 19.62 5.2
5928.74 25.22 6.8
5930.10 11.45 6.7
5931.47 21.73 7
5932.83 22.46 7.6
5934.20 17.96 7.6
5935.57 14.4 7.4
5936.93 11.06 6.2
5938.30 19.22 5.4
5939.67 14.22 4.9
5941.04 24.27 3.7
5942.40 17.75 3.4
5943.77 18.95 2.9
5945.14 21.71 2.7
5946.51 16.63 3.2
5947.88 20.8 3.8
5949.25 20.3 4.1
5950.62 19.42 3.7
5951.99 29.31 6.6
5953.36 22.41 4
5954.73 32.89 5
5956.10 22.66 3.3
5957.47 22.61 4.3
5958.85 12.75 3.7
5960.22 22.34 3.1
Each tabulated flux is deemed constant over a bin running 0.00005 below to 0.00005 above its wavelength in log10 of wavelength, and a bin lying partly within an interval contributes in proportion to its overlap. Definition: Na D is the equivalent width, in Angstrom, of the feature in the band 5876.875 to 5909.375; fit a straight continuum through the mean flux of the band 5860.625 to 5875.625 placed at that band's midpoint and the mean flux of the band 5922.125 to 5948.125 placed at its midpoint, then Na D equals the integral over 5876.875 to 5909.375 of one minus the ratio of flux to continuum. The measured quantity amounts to 0.8 Angstrom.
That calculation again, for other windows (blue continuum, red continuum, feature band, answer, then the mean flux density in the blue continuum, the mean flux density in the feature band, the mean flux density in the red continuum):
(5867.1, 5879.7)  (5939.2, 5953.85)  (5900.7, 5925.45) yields 0.20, 19.1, 19.8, 20.6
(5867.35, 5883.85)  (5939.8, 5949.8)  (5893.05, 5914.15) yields 0.90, 19.7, 18.9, 19.7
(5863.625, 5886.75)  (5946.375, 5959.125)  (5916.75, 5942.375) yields 3.26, 19.7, 18.9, 22.5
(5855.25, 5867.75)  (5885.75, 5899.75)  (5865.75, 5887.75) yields -1.80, 19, 19.6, 17.2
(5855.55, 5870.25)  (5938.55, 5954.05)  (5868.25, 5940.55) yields 2.22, 18.5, 18.9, 20.5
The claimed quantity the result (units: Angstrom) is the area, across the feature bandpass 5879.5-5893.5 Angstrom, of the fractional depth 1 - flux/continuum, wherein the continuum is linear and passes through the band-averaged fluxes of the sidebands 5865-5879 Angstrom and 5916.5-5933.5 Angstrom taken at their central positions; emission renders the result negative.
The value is 0.8 Angstrom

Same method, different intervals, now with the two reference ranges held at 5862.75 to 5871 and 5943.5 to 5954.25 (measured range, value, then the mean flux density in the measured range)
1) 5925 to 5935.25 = 0.49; 19.7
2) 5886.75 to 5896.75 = 1.45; 16.3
